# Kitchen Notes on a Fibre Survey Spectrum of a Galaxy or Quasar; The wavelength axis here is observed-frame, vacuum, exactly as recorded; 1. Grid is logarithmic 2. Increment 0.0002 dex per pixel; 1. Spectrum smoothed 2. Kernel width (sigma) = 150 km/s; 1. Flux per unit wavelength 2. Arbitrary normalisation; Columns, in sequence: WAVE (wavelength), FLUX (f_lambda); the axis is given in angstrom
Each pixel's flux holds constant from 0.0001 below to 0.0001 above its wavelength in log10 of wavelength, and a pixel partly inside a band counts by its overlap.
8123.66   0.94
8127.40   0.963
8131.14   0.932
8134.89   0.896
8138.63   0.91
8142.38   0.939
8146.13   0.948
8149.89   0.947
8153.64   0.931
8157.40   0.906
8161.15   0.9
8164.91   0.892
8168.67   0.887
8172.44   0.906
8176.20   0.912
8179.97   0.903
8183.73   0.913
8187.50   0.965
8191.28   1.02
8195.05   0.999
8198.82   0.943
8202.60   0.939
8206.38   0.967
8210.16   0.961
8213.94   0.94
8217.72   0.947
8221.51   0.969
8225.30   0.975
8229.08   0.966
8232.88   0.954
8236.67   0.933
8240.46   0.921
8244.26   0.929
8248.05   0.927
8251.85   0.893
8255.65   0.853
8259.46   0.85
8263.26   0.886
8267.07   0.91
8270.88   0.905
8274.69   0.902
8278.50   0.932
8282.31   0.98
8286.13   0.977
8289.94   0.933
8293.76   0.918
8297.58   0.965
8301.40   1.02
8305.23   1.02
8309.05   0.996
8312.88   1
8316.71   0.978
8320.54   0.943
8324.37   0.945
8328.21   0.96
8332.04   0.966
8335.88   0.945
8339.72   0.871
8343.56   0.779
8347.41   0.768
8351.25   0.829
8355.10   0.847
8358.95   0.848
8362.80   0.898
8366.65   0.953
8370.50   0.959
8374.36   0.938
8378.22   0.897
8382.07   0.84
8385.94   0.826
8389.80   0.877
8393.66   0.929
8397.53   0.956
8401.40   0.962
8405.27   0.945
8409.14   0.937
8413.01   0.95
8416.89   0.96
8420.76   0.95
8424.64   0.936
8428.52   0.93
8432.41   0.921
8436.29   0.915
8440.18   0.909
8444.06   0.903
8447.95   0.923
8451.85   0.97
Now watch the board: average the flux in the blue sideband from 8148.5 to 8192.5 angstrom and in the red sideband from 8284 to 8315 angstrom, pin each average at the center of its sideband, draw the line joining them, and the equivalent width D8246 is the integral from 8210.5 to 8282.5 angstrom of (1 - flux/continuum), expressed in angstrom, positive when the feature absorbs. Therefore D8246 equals 2.3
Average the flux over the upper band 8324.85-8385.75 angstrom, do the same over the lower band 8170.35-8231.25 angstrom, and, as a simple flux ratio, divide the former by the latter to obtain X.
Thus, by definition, 0.93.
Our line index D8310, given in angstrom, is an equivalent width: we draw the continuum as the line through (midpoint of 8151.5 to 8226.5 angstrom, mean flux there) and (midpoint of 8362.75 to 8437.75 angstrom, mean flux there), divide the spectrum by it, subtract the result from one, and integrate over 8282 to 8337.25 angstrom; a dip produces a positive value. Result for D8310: -2.3 angstrom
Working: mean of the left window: 0.939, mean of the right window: 0.925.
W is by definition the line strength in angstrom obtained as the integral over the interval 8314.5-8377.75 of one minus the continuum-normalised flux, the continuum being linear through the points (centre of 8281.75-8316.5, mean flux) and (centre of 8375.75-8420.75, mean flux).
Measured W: 3.2 angstrom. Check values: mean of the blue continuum 0.979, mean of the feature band 0.902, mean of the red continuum 0.918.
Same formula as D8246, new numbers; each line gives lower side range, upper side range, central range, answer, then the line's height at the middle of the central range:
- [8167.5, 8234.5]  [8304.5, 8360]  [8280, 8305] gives -1.24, 0.923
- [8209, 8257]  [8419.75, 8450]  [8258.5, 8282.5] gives 0.70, 0.934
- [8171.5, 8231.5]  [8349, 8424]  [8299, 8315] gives -1.36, 0.928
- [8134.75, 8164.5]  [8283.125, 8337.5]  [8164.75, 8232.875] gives -0.69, 0.937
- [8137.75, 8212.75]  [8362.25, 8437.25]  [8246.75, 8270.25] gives 1.12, 0.931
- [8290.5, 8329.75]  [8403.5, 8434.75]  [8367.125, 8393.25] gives 1.57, 0.952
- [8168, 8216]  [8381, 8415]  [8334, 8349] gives 1.32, 0.923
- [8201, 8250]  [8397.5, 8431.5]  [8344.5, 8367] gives 2.37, 0.947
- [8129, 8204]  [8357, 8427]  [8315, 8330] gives -0.54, 0.923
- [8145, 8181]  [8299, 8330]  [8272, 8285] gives 0.37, 0.966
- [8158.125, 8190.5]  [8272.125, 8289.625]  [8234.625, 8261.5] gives 0.98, 0.935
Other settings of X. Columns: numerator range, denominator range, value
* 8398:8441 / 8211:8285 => 1.01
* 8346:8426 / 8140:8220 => 0.97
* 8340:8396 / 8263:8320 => 0.91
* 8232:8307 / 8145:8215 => 0.99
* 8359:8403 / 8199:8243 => 0.96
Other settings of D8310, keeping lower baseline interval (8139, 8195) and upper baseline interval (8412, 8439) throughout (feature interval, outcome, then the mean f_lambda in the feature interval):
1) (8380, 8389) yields 0.9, 0.84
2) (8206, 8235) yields -0.9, 0.959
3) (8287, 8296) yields 0.0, 0.933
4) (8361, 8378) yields 0.0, 0.933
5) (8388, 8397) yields 0.2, 0.912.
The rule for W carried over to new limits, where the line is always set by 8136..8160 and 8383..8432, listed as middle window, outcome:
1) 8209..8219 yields -0.2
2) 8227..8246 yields -0.3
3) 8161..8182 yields 0.6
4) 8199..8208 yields -0.2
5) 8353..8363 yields 0.8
